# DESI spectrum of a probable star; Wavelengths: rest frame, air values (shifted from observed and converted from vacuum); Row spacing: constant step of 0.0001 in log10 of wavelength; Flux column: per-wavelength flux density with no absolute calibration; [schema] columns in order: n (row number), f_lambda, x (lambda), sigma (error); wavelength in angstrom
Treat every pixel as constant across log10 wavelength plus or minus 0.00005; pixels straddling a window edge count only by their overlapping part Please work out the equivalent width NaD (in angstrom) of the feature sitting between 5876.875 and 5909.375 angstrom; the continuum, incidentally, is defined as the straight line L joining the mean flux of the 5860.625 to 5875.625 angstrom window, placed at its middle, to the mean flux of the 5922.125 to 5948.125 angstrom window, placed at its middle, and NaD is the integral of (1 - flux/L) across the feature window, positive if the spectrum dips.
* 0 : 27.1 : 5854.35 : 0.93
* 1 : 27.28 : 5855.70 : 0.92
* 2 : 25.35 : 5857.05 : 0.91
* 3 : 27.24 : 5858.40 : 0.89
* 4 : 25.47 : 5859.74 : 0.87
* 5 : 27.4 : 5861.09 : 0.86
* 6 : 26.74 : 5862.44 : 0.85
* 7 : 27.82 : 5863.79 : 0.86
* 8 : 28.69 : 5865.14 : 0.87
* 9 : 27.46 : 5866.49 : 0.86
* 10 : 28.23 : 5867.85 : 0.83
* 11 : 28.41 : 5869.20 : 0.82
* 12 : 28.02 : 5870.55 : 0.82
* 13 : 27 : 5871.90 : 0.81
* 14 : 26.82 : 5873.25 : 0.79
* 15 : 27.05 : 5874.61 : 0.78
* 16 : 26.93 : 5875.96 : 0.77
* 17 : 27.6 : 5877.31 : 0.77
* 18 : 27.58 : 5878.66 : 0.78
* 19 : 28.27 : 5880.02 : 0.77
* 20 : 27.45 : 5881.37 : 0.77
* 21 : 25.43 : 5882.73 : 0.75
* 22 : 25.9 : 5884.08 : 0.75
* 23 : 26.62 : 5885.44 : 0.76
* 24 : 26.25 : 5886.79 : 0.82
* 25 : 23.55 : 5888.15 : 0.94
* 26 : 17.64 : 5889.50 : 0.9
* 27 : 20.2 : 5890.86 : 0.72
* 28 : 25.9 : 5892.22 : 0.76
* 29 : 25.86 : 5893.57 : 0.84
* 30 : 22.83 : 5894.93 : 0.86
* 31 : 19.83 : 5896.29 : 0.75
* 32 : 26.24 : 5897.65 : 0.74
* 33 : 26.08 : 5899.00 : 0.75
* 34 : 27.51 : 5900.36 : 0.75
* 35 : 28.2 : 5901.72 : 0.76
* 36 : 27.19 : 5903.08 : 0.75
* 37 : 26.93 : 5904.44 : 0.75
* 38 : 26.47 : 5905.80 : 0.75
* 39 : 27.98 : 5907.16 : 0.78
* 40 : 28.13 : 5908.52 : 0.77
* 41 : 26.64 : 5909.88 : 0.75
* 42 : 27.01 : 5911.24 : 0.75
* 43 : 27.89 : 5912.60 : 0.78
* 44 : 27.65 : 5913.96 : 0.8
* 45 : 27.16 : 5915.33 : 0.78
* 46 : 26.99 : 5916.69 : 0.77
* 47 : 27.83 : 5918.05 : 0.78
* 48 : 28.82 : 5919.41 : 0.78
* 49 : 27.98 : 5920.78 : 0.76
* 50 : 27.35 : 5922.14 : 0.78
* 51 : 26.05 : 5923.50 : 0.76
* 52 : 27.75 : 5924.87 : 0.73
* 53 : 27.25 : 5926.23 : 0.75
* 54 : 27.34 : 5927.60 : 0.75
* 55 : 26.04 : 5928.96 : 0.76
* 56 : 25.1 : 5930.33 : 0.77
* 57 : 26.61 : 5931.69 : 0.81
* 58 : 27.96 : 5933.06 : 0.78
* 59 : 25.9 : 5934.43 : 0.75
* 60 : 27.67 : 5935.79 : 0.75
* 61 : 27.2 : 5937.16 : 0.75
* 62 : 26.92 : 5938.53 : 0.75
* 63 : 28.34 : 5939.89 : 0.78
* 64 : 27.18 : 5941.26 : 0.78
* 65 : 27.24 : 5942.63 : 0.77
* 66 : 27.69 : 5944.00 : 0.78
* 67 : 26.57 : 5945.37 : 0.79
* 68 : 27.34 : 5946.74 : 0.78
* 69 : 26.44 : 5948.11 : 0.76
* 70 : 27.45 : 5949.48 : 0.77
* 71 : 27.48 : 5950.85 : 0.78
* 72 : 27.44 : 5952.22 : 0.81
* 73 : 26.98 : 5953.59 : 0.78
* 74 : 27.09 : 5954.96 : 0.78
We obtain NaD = 2.0 angstrom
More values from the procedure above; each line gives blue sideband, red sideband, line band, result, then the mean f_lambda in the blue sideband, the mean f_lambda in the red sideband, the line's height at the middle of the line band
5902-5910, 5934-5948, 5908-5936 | 0.1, 27.3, 27.2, 27.3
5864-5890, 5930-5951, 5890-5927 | 0.6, 26.7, 27.1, 26.9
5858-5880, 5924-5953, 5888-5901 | 1.8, 27.4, 27.1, 27.3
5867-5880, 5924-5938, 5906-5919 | -0.2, 27.5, 26.9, 27.1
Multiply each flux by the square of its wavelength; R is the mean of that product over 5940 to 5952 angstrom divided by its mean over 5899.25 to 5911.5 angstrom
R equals 1.01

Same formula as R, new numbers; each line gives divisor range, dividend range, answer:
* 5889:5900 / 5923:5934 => 1.16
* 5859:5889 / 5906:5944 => 1.03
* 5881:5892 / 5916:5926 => 1.16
